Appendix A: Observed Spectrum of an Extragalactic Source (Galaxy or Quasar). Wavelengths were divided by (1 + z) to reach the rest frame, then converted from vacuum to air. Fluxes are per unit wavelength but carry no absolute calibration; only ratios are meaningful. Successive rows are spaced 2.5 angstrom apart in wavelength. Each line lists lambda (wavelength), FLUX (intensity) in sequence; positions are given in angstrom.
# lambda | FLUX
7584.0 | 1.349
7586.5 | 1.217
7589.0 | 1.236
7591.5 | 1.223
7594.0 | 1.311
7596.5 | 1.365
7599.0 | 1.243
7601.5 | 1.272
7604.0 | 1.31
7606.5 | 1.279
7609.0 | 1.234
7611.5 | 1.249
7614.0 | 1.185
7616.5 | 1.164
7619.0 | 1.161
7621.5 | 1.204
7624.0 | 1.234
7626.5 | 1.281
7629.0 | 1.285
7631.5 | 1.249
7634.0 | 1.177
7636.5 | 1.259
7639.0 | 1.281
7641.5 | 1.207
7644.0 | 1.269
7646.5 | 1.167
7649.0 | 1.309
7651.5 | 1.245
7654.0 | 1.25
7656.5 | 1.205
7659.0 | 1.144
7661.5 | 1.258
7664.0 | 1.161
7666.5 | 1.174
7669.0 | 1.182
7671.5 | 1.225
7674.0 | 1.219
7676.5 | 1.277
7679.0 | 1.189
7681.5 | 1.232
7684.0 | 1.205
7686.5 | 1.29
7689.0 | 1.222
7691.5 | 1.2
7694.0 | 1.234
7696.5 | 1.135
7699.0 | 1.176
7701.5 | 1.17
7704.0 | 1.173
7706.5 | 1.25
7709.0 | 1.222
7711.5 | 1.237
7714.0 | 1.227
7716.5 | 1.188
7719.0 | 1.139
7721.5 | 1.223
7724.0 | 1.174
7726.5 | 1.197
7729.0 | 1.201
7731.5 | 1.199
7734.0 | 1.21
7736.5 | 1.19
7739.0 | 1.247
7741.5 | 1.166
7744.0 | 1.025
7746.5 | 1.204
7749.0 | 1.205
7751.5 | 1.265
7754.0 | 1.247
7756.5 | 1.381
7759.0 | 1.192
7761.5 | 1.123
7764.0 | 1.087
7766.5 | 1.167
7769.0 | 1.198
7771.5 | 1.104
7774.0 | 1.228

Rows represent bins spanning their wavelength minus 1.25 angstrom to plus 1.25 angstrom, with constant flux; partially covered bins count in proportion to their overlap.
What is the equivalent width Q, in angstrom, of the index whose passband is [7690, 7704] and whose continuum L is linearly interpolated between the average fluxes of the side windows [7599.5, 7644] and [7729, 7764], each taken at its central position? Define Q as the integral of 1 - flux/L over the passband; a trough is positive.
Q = 0.4 angstrom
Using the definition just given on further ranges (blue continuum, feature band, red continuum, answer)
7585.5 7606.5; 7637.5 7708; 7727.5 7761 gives 1.33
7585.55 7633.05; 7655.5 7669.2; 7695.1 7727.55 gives 0.36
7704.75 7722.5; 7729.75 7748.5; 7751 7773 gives 0.36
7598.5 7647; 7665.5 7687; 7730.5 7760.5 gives 0.09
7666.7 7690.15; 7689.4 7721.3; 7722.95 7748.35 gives 0.18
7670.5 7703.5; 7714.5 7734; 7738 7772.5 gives 0.11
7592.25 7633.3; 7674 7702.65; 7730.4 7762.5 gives 0.29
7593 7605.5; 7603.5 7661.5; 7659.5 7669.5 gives 0.54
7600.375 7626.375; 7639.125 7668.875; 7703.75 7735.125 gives 0.06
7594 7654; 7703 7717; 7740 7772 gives -0.15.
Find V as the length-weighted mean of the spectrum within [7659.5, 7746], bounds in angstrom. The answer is 1.2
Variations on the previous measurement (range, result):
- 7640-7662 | 1.23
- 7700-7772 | 1.19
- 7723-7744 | 1.19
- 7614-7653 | 1.23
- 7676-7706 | 1.21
